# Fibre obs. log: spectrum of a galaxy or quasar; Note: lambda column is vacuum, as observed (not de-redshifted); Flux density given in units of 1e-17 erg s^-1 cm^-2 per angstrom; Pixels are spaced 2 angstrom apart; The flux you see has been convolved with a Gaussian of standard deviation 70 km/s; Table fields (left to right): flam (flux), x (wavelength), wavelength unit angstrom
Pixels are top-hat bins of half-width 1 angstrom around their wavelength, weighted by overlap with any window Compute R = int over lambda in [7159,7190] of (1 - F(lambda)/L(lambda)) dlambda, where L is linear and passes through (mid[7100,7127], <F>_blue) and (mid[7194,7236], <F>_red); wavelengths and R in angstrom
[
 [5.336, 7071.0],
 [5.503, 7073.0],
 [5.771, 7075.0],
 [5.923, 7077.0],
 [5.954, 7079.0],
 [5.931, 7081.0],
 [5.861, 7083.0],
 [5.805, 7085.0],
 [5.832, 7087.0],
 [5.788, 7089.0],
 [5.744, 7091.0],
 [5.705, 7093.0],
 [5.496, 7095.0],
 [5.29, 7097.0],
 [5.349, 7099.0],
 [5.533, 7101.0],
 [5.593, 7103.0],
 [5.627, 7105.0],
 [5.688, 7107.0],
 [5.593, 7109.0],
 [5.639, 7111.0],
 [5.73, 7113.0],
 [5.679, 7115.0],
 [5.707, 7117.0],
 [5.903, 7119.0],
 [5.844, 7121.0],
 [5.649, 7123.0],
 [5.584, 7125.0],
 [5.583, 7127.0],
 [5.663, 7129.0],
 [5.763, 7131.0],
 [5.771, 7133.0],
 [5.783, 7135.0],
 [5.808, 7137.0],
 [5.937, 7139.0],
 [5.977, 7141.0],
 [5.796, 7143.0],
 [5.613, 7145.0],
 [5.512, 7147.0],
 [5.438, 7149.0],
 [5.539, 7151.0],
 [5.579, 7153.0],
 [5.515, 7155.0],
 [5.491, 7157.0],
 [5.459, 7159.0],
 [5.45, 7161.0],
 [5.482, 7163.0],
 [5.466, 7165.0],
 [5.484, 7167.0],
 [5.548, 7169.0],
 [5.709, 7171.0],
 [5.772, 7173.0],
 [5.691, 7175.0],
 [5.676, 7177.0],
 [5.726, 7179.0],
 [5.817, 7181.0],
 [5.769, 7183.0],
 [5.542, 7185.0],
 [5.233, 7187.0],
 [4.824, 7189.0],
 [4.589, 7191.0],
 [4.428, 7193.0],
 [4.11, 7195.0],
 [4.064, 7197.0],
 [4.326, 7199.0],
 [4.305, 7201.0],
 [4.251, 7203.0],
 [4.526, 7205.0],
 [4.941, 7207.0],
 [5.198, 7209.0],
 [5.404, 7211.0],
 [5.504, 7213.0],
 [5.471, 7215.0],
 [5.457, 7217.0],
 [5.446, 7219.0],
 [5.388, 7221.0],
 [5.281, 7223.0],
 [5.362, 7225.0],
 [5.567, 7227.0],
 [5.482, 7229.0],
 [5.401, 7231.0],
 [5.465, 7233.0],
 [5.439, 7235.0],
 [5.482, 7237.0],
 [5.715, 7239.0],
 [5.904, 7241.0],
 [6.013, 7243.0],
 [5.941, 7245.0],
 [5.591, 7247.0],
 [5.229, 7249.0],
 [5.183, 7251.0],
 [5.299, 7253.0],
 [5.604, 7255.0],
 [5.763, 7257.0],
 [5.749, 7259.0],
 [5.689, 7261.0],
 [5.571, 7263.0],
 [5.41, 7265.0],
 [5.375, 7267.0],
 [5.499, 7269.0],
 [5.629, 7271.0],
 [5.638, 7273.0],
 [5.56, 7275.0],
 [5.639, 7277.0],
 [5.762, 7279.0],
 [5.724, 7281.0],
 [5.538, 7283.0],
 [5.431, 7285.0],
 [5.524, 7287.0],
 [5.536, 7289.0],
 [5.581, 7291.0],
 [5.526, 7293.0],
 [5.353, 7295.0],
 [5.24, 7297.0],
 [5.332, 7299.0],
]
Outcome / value -1.4 angstrom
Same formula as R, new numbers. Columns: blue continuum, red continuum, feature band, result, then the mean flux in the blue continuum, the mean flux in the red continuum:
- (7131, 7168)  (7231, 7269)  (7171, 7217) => 4.3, 5.62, 5.57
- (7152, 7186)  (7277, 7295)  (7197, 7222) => 2.7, 5.6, 5.57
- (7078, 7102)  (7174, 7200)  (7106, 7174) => -3.6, 5.69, 5.06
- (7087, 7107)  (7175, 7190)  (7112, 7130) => -0.4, 5.59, 5.52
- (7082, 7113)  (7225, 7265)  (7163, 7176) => 0.0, 5.64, 5.57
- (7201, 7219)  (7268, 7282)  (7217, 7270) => -1.7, 5.07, 5.64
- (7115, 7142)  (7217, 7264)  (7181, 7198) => 2.3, 5.76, 5.54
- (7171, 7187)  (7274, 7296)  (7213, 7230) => 0.6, 5.68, 5.56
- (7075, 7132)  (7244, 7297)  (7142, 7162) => 0.4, 5.7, 5.55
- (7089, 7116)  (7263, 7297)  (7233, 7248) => -0.4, 5.6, 5.54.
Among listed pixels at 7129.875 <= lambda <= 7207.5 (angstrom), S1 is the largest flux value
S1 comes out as 5.977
